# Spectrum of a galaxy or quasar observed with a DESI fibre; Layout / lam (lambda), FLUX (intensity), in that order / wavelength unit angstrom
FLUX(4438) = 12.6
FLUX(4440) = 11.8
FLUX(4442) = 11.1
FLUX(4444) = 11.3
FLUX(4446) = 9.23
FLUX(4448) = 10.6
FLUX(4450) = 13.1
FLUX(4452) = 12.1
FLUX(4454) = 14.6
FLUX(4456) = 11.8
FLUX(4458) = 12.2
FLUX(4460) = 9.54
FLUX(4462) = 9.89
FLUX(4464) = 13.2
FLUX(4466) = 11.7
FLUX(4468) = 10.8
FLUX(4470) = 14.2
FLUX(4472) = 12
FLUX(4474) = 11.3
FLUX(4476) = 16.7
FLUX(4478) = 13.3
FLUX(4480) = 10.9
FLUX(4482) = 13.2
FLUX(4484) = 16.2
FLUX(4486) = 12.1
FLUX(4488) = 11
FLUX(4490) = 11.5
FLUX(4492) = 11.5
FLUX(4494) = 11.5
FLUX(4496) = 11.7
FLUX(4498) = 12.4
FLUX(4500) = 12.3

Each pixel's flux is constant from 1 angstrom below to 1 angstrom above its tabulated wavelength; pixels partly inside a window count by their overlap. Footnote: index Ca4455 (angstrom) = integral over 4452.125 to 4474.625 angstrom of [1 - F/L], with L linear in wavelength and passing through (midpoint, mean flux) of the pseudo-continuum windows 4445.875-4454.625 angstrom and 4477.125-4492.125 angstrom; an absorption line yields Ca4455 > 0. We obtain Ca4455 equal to 0.5 angstrom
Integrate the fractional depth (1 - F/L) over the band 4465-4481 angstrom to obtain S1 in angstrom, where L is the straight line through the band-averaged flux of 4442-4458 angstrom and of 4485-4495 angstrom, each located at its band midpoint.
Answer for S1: -1.34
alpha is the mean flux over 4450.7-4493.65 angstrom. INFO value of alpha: 12.4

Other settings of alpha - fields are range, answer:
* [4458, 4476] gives 11.9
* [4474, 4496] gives 12.7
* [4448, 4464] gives 11.9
